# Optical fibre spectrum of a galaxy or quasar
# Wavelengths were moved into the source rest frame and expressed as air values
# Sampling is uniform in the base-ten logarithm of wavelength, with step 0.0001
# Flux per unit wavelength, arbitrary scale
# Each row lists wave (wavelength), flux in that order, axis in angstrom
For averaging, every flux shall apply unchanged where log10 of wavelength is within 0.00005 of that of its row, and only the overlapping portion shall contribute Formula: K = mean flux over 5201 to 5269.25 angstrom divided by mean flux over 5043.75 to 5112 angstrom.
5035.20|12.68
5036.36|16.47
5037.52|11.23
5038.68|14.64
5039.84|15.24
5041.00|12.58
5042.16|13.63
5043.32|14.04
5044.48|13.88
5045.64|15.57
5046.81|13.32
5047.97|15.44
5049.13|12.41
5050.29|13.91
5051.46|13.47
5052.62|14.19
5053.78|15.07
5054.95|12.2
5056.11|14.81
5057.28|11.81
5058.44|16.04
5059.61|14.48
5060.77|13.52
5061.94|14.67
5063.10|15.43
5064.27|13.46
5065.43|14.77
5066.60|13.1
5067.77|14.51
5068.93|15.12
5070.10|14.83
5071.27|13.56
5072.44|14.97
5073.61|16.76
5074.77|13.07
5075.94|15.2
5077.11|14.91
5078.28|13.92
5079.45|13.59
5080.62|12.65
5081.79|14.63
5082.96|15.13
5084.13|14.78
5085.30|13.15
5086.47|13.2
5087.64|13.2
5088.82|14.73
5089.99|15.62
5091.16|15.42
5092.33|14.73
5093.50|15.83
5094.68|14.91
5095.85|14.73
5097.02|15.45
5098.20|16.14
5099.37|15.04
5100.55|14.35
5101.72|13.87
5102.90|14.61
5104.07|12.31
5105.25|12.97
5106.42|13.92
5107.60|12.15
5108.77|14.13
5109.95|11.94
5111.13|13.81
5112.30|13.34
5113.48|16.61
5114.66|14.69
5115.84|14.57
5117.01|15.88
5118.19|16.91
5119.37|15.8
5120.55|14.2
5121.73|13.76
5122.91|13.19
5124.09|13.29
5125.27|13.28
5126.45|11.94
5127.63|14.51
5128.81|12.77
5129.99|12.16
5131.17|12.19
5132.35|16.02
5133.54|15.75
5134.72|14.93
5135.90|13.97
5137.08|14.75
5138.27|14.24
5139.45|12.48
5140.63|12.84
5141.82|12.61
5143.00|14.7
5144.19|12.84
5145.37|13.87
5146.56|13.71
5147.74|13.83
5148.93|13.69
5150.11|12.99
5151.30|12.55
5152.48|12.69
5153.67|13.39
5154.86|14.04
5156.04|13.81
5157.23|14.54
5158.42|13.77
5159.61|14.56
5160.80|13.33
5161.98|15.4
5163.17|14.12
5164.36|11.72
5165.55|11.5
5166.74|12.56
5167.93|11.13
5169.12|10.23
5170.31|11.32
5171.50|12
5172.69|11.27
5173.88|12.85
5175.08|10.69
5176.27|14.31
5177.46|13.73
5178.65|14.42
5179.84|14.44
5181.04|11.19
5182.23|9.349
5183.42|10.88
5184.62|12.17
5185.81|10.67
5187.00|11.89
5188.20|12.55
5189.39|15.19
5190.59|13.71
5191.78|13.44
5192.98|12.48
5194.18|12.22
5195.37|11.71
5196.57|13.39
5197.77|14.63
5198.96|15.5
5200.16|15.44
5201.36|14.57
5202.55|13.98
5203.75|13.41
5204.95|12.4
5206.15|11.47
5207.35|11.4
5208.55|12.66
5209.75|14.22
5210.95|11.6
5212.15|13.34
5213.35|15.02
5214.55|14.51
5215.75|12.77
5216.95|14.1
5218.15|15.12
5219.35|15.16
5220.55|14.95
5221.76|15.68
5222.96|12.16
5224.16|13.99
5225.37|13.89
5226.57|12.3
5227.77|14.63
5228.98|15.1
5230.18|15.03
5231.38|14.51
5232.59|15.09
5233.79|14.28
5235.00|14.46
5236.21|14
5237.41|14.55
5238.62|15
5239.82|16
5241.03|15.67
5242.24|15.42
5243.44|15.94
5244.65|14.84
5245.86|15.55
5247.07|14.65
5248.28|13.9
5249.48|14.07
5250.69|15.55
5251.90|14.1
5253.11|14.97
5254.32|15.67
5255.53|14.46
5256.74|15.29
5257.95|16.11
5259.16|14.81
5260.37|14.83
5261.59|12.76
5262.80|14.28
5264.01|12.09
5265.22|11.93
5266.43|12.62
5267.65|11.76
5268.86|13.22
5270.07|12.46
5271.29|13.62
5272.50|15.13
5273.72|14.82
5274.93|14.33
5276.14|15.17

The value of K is 0.99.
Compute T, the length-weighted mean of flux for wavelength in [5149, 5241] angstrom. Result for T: 13.4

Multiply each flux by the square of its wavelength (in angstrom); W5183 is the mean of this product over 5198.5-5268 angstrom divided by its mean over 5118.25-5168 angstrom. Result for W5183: 1.1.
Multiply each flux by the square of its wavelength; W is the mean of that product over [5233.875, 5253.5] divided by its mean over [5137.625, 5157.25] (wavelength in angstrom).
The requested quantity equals 1.2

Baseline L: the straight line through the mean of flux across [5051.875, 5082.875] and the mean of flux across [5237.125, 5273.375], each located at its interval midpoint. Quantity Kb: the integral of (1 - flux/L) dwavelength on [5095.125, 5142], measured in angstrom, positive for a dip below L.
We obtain 0.80 angstrom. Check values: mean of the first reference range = 14.3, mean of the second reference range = 14.4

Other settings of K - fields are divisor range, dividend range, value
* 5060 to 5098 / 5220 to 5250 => 1.01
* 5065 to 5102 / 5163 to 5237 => 0.91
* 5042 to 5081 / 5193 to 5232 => 0.97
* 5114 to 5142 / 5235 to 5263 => 1.06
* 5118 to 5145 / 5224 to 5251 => 1.06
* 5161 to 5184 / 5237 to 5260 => 1.23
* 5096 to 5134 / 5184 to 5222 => 0.95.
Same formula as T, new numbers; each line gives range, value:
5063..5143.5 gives 14.2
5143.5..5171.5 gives 13.1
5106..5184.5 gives 13.4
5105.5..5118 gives 14.2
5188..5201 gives 13.7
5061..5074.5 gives 14.6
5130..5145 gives 13.9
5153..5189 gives 12.6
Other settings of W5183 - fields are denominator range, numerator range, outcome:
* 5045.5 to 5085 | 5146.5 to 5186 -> 0.93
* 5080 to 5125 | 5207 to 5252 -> 1.05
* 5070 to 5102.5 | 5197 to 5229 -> 1.00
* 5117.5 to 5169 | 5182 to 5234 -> 1.02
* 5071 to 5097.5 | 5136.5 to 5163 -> 0.96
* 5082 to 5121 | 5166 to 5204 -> 0.91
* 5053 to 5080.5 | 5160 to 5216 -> 0.94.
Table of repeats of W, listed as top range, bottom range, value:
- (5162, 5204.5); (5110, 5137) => 0.92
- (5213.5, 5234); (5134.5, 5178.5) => 1.12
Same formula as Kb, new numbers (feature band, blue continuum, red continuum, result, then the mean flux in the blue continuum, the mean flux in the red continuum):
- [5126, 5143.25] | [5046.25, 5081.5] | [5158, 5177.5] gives -0.8 angstrom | 14.2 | 12.6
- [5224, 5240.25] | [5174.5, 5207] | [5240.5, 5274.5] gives -0.8 angstrom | 12.9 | 14.3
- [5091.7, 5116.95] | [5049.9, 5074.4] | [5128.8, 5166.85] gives -0.6 angstrom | 14.3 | 13.6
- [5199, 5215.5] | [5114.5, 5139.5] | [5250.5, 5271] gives 0.7 angstrom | 14.2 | 13.9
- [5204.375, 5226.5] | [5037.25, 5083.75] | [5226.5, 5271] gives 1.2 angstrom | 14.2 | 14.4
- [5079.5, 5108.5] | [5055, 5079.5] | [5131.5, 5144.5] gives -0.1 angstrom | 14.4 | 14.1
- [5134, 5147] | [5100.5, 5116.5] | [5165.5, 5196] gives -0.6 angstrom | 13.8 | 12.2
